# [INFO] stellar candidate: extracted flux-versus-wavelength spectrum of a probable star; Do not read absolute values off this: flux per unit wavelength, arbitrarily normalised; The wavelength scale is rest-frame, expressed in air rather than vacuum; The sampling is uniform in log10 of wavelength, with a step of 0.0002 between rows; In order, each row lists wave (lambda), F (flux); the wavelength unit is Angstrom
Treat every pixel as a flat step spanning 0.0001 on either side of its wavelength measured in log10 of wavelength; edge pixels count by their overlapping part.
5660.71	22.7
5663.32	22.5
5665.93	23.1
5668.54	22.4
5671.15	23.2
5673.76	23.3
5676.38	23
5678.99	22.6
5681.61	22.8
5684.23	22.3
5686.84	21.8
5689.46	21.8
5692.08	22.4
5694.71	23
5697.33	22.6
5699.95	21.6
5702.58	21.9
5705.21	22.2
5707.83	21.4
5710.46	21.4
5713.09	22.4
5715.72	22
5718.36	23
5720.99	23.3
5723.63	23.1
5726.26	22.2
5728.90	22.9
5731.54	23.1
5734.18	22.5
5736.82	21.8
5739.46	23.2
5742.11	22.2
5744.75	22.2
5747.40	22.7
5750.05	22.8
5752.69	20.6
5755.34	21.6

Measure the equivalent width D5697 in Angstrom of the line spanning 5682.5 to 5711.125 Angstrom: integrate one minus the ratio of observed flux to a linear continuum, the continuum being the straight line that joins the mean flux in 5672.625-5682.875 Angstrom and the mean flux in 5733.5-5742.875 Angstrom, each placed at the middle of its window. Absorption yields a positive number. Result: 0.9 Angstrom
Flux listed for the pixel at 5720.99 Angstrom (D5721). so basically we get 23.3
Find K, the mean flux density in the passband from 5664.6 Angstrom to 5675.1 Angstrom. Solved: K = 23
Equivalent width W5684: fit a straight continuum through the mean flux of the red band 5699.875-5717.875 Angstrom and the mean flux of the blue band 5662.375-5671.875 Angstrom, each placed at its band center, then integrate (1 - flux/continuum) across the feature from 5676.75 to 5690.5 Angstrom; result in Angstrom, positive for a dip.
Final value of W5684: 0.1 Angstrom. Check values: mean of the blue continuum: 22.8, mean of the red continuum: 21.9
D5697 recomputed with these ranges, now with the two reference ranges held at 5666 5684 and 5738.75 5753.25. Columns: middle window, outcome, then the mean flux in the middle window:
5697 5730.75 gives 0.4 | 22.3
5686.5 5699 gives 0.2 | 22.3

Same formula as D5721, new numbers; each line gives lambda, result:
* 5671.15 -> 23.2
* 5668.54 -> 22.4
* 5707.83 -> 21.4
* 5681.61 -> 22.8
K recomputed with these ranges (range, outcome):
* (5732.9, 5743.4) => 22.4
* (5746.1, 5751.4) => 22.8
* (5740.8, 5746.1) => 22.2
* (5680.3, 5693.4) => 22.2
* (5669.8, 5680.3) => 23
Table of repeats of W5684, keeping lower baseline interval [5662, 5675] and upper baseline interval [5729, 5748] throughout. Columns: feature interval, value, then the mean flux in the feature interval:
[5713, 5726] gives -0.1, 22.7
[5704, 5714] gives 0.4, 21.8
